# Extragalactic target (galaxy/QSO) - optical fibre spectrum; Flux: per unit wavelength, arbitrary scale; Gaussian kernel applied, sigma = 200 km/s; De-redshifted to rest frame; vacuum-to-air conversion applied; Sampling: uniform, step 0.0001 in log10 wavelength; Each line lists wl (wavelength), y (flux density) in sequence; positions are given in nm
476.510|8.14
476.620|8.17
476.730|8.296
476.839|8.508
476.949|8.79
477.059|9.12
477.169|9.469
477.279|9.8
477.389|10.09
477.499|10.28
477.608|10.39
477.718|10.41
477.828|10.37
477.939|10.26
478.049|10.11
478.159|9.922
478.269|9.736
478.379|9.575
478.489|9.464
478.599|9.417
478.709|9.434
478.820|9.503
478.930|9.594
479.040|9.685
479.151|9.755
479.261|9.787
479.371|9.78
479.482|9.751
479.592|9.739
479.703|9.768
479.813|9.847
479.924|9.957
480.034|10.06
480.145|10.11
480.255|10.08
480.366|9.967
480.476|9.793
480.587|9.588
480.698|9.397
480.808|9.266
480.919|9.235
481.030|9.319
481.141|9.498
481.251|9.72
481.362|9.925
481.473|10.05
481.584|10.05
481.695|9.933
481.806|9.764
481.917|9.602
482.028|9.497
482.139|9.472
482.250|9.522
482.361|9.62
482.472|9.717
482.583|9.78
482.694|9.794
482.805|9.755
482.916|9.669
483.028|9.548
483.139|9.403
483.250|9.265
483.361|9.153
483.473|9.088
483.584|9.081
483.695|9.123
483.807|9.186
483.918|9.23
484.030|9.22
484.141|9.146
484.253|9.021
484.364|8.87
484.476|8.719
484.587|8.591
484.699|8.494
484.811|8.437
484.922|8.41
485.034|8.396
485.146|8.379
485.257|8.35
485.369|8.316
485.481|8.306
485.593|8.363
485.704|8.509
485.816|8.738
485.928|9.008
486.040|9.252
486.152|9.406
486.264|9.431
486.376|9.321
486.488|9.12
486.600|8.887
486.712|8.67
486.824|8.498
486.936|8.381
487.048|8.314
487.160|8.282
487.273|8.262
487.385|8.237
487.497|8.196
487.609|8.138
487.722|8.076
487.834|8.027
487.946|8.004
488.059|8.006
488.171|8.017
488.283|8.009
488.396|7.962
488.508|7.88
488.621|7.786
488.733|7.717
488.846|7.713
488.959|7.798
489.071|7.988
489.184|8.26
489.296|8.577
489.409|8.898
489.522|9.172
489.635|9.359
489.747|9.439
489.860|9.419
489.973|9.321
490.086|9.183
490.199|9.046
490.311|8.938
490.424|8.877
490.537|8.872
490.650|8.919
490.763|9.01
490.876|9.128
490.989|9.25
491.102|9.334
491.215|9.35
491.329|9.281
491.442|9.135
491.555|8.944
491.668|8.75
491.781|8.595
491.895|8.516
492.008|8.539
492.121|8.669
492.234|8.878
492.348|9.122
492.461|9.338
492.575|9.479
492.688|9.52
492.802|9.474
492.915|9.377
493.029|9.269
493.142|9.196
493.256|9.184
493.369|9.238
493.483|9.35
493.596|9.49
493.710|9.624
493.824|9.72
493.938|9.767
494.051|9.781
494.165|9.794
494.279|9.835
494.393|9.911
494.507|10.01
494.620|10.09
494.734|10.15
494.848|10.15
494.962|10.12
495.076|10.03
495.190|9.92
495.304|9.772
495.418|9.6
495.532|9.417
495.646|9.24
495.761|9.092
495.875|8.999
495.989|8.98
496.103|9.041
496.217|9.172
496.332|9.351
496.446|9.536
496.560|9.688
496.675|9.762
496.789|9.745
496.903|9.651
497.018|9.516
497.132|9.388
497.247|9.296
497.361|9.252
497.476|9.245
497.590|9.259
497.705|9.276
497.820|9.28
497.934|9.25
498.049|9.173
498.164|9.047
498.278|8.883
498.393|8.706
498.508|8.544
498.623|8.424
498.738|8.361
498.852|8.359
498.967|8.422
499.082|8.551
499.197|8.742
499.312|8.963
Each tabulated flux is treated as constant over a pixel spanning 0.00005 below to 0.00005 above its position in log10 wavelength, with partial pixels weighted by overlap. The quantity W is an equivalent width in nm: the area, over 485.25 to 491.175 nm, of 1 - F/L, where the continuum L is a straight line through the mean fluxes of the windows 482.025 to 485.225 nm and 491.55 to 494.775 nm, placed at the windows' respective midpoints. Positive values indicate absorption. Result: 0.414 nm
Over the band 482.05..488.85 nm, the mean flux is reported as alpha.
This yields 8.75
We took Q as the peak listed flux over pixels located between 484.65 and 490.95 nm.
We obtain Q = 9.439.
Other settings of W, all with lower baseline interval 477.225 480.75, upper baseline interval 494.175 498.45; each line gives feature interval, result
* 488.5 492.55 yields 0.331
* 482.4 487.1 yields 0.373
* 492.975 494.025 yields 0.012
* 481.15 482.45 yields 0.009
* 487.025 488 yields 0.152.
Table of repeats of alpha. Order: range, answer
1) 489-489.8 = 8.8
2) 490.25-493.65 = 9.1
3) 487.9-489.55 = 8.1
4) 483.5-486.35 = 8.81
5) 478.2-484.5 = 9.57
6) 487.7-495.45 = 9.06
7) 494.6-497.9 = 9.51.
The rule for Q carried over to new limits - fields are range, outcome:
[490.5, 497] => 10.15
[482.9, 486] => 9.669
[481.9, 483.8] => 9.794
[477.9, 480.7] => 10.26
